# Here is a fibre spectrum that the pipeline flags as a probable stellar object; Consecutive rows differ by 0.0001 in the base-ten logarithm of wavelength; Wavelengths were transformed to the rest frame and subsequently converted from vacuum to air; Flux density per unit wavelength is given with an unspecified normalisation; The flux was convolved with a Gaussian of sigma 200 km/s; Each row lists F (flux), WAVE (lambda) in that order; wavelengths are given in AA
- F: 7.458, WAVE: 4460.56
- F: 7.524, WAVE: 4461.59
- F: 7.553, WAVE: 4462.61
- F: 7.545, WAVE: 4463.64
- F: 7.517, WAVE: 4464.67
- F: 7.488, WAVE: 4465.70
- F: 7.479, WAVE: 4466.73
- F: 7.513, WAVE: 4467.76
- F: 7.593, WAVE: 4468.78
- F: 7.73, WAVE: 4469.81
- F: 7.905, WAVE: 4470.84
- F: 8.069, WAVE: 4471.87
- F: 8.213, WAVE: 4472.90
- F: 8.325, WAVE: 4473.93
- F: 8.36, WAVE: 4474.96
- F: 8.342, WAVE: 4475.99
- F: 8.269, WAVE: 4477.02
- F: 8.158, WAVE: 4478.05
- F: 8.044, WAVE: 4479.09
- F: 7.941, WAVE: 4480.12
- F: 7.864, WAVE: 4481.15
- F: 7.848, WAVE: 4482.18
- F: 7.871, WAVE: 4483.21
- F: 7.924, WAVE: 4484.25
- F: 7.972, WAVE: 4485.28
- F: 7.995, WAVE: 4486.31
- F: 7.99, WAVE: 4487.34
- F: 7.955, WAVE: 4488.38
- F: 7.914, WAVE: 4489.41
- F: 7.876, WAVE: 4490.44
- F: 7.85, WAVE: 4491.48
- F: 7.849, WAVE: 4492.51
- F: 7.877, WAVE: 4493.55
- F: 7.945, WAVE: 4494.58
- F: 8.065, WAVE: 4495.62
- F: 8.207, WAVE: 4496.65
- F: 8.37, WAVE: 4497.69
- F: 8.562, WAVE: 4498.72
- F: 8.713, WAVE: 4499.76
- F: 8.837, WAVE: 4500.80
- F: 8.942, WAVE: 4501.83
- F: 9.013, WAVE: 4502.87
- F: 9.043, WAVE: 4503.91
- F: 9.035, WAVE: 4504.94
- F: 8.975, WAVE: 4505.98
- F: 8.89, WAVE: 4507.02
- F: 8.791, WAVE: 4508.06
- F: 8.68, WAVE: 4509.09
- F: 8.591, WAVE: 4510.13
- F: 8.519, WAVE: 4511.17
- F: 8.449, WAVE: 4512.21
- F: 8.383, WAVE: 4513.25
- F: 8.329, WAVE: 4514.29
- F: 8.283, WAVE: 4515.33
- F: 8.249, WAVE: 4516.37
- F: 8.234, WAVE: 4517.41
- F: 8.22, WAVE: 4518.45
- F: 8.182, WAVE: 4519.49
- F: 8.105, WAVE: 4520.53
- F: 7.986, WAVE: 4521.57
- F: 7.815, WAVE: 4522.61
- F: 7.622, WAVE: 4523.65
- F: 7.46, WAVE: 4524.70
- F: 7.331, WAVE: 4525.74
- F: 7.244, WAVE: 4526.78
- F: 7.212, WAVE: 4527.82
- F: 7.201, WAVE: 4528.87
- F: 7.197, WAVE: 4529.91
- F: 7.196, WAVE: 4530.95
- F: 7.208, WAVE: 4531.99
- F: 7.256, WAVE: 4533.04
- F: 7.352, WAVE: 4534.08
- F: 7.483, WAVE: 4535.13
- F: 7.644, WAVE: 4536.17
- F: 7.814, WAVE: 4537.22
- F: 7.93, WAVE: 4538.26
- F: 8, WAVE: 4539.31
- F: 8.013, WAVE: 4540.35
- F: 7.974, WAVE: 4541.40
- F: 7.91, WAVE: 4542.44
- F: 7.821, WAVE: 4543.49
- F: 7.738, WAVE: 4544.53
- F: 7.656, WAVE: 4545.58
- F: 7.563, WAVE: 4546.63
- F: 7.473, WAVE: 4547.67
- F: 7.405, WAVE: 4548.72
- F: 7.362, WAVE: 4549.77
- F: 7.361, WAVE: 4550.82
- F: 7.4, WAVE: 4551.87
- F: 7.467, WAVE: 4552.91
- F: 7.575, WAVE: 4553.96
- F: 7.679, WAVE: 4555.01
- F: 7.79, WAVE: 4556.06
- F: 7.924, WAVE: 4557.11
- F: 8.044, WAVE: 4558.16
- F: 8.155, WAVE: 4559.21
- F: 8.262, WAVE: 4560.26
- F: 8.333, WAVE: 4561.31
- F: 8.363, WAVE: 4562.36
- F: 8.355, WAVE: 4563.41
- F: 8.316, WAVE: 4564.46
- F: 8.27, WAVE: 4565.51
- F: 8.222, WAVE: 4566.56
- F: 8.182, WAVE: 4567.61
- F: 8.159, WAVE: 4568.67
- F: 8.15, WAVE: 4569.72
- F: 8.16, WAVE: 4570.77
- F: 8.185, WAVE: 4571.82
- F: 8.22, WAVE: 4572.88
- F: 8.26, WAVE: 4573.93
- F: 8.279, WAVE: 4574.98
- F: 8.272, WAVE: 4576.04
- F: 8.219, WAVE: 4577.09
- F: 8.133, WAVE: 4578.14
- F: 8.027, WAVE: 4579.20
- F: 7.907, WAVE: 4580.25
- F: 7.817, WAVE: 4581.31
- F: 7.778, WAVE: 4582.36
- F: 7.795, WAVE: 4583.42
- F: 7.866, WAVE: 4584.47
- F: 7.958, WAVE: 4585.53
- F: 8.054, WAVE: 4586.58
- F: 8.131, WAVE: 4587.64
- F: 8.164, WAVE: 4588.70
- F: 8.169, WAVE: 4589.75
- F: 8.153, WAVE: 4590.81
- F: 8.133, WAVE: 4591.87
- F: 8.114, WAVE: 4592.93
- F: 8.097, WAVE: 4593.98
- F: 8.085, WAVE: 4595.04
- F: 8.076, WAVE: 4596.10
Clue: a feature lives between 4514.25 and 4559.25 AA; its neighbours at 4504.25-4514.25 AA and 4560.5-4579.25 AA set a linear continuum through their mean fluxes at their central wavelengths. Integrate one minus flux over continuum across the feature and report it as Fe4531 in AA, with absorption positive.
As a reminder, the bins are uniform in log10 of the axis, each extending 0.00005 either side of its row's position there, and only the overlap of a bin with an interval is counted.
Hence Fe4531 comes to 4.2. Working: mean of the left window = 8.69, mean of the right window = 8.23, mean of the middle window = 7.69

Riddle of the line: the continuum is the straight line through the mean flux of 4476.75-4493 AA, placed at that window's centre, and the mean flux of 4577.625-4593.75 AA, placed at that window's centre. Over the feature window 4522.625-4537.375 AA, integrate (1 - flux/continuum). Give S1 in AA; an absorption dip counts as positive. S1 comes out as 1.1 AA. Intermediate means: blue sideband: 7.95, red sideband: 8.01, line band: 7.37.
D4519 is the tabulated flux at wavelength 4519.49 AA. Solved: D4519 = 8.182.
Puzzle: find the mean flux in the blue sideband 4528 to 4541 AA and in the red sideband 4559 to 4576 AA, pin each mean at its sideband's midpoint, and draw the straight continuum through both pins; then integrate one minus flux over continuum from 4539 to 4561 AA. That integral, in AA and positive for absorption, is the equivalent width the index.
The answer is 0.3 AA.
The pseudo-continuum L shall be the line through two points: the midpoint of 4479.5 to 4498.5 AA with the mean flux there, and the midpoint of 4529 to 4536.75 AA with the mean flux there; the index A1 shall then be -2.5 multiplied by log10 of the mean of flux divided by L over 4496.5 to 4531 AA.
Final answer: -0.09 mag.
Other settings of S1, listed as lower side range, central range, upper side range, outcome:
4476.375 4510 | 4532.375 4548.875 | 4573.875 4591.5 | 1.0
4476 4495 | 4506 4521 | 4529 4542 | -1.3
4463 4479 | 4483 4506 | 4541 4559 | -1.4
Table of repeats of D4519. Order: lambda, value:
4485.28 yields 7.972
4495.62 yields 8.065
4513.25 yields 8.383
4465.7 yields 7.488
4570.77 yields 8.16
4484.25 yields 7.924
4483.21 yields 7.871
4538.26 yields 7.93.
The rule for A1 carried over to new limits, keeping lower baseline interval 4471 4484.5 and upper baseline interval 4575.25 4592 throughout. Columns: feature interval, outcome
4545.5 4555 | 0.081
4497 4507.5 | -0.096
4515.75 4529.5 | 0.042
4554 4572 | -0.012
